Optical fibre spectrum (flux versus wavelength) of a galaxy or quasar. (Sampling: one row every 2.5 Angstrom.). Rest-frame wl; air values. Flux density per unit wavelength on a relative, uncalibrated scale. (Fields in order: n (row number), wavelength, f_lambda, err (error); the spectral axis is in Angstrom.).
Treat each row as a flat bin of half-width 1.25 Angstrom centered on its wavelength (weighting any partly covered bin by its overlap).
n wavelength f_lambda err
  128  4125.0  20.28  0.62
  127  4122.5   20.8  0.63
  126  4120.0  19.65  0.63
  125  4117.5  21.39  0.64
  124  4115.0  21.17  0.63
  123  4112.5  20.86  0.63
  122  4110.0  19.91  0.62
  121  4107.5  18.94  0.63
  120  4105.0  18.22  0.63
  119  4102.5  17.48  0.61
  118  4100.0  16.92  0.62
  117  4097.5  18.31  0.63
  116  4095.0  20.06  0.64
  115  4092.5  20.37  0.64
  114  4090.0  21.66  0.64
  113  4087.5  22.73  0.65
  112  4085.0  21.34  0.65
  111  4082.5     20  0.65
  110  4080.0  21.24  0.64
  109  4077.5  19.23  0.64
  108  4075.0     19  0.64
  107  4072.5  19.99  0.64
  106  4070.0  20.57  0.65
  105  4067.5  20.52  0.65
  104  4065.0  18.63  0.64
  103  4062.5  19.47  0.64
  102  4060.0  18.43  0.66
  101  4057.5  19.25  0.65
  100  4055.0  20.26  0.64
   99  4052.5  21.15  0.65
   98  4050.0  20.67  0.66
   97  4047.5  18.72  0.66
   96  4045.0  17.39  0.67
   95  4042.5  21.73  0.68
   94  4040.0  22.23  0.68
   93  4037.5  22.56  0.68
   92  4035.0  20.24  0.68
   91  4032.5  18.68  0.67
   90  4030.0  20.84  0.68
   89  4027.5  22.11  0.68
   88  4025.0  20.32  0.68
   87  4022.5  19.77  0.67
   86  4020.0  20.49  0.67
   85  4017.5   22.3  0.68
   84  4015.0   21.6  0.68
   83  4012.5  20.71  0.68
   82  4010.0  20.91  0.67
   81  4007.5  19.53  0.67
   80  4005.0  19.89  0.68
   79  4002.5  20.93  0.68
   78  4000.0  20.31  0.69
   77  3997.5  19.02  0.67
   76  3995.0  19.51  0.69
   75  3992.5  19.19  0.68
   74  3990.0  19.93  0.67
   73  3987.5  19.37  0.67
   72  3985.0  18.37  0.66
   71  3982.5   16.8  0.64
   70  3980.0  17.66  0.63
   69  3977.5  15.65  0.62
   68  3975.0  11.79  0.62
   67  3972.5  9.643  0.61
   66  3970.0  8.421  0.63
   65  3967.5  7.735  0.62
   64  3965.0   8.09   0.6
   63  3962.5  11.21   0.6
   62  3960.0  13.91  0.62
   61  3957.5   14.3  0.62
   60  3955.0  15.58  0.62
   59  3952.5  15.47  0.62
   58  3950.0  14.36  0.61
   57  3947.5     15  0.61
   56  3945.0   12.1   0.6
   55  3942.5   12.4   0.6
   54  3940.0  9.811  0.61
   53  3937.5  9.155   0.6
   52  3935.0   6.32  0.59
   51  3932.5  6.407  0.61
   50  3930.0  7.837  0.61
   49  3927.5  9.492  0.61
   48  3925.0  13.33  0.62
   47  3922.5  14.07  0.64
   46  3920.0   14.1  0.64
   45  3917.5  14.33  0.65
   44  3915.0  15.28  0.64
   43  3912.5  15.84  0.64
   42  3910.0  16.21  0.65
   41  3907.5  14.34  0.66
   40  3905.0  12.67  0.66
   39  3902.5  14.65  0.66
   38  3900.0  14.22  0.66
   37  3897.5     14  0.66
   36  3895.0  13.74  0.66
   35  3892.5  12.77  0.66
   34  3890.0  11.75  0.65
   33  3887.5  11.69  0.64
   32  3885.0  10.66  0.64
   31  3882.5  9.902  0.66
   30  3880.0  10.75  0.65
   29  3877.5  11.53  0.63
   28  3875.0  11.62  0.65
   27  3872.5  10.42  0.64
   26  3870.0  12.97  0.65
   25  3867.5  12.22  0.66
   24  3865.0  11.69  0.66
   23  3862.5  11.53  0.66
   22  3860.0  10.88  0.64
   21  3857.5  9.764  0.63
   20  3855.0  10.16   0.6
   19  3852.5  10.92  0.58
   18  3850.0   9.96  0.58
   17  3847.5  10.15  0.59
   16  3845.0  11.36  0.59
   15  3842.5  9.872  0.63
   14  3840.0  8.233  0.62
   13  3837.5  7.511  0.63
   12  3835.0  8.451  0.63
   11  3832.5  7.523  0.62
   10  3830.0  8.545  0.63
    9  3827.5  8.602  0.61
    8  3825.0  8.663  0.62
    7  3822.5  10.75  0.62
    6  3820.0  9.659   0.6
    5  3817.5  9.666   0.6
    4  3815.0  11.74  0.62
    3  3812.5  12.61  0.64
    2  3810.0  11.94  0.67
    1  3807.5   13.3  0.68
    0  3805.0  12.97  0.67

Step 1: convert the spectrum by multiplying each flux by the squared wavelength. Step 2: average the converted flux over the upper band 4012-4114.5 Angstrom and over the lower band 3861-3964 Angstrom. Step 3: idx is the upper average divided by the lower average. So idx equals 1.75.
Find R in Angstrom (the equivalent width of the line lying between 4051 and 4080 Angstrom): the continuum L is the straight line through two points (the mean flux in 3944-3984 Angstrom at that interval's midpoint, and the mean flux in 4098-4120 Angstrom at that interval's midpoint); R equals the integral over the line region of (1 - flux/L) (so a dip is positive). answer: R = -3.9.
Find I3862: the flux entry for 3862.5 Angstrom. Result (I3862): 11.53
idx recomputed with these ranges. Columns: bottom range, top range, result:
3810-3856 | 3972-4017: 2.07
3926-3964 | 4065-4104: 1.85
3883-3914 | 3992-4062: 1.61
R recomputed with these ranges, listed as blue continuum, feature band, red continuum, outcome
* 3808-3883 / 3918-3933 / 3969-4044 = 3.4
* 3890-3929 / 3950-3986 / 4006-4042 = 8.8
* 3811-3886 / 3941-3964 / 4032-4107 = 1.7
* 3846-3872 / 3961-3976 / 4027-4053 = 6.5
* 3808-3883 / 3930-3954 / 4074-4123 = 5.1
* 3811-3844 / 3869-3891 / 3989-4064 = 1.8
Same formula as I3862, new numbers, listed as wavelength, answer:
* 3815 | 11.74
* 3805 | 12.97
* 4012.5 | 20.71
